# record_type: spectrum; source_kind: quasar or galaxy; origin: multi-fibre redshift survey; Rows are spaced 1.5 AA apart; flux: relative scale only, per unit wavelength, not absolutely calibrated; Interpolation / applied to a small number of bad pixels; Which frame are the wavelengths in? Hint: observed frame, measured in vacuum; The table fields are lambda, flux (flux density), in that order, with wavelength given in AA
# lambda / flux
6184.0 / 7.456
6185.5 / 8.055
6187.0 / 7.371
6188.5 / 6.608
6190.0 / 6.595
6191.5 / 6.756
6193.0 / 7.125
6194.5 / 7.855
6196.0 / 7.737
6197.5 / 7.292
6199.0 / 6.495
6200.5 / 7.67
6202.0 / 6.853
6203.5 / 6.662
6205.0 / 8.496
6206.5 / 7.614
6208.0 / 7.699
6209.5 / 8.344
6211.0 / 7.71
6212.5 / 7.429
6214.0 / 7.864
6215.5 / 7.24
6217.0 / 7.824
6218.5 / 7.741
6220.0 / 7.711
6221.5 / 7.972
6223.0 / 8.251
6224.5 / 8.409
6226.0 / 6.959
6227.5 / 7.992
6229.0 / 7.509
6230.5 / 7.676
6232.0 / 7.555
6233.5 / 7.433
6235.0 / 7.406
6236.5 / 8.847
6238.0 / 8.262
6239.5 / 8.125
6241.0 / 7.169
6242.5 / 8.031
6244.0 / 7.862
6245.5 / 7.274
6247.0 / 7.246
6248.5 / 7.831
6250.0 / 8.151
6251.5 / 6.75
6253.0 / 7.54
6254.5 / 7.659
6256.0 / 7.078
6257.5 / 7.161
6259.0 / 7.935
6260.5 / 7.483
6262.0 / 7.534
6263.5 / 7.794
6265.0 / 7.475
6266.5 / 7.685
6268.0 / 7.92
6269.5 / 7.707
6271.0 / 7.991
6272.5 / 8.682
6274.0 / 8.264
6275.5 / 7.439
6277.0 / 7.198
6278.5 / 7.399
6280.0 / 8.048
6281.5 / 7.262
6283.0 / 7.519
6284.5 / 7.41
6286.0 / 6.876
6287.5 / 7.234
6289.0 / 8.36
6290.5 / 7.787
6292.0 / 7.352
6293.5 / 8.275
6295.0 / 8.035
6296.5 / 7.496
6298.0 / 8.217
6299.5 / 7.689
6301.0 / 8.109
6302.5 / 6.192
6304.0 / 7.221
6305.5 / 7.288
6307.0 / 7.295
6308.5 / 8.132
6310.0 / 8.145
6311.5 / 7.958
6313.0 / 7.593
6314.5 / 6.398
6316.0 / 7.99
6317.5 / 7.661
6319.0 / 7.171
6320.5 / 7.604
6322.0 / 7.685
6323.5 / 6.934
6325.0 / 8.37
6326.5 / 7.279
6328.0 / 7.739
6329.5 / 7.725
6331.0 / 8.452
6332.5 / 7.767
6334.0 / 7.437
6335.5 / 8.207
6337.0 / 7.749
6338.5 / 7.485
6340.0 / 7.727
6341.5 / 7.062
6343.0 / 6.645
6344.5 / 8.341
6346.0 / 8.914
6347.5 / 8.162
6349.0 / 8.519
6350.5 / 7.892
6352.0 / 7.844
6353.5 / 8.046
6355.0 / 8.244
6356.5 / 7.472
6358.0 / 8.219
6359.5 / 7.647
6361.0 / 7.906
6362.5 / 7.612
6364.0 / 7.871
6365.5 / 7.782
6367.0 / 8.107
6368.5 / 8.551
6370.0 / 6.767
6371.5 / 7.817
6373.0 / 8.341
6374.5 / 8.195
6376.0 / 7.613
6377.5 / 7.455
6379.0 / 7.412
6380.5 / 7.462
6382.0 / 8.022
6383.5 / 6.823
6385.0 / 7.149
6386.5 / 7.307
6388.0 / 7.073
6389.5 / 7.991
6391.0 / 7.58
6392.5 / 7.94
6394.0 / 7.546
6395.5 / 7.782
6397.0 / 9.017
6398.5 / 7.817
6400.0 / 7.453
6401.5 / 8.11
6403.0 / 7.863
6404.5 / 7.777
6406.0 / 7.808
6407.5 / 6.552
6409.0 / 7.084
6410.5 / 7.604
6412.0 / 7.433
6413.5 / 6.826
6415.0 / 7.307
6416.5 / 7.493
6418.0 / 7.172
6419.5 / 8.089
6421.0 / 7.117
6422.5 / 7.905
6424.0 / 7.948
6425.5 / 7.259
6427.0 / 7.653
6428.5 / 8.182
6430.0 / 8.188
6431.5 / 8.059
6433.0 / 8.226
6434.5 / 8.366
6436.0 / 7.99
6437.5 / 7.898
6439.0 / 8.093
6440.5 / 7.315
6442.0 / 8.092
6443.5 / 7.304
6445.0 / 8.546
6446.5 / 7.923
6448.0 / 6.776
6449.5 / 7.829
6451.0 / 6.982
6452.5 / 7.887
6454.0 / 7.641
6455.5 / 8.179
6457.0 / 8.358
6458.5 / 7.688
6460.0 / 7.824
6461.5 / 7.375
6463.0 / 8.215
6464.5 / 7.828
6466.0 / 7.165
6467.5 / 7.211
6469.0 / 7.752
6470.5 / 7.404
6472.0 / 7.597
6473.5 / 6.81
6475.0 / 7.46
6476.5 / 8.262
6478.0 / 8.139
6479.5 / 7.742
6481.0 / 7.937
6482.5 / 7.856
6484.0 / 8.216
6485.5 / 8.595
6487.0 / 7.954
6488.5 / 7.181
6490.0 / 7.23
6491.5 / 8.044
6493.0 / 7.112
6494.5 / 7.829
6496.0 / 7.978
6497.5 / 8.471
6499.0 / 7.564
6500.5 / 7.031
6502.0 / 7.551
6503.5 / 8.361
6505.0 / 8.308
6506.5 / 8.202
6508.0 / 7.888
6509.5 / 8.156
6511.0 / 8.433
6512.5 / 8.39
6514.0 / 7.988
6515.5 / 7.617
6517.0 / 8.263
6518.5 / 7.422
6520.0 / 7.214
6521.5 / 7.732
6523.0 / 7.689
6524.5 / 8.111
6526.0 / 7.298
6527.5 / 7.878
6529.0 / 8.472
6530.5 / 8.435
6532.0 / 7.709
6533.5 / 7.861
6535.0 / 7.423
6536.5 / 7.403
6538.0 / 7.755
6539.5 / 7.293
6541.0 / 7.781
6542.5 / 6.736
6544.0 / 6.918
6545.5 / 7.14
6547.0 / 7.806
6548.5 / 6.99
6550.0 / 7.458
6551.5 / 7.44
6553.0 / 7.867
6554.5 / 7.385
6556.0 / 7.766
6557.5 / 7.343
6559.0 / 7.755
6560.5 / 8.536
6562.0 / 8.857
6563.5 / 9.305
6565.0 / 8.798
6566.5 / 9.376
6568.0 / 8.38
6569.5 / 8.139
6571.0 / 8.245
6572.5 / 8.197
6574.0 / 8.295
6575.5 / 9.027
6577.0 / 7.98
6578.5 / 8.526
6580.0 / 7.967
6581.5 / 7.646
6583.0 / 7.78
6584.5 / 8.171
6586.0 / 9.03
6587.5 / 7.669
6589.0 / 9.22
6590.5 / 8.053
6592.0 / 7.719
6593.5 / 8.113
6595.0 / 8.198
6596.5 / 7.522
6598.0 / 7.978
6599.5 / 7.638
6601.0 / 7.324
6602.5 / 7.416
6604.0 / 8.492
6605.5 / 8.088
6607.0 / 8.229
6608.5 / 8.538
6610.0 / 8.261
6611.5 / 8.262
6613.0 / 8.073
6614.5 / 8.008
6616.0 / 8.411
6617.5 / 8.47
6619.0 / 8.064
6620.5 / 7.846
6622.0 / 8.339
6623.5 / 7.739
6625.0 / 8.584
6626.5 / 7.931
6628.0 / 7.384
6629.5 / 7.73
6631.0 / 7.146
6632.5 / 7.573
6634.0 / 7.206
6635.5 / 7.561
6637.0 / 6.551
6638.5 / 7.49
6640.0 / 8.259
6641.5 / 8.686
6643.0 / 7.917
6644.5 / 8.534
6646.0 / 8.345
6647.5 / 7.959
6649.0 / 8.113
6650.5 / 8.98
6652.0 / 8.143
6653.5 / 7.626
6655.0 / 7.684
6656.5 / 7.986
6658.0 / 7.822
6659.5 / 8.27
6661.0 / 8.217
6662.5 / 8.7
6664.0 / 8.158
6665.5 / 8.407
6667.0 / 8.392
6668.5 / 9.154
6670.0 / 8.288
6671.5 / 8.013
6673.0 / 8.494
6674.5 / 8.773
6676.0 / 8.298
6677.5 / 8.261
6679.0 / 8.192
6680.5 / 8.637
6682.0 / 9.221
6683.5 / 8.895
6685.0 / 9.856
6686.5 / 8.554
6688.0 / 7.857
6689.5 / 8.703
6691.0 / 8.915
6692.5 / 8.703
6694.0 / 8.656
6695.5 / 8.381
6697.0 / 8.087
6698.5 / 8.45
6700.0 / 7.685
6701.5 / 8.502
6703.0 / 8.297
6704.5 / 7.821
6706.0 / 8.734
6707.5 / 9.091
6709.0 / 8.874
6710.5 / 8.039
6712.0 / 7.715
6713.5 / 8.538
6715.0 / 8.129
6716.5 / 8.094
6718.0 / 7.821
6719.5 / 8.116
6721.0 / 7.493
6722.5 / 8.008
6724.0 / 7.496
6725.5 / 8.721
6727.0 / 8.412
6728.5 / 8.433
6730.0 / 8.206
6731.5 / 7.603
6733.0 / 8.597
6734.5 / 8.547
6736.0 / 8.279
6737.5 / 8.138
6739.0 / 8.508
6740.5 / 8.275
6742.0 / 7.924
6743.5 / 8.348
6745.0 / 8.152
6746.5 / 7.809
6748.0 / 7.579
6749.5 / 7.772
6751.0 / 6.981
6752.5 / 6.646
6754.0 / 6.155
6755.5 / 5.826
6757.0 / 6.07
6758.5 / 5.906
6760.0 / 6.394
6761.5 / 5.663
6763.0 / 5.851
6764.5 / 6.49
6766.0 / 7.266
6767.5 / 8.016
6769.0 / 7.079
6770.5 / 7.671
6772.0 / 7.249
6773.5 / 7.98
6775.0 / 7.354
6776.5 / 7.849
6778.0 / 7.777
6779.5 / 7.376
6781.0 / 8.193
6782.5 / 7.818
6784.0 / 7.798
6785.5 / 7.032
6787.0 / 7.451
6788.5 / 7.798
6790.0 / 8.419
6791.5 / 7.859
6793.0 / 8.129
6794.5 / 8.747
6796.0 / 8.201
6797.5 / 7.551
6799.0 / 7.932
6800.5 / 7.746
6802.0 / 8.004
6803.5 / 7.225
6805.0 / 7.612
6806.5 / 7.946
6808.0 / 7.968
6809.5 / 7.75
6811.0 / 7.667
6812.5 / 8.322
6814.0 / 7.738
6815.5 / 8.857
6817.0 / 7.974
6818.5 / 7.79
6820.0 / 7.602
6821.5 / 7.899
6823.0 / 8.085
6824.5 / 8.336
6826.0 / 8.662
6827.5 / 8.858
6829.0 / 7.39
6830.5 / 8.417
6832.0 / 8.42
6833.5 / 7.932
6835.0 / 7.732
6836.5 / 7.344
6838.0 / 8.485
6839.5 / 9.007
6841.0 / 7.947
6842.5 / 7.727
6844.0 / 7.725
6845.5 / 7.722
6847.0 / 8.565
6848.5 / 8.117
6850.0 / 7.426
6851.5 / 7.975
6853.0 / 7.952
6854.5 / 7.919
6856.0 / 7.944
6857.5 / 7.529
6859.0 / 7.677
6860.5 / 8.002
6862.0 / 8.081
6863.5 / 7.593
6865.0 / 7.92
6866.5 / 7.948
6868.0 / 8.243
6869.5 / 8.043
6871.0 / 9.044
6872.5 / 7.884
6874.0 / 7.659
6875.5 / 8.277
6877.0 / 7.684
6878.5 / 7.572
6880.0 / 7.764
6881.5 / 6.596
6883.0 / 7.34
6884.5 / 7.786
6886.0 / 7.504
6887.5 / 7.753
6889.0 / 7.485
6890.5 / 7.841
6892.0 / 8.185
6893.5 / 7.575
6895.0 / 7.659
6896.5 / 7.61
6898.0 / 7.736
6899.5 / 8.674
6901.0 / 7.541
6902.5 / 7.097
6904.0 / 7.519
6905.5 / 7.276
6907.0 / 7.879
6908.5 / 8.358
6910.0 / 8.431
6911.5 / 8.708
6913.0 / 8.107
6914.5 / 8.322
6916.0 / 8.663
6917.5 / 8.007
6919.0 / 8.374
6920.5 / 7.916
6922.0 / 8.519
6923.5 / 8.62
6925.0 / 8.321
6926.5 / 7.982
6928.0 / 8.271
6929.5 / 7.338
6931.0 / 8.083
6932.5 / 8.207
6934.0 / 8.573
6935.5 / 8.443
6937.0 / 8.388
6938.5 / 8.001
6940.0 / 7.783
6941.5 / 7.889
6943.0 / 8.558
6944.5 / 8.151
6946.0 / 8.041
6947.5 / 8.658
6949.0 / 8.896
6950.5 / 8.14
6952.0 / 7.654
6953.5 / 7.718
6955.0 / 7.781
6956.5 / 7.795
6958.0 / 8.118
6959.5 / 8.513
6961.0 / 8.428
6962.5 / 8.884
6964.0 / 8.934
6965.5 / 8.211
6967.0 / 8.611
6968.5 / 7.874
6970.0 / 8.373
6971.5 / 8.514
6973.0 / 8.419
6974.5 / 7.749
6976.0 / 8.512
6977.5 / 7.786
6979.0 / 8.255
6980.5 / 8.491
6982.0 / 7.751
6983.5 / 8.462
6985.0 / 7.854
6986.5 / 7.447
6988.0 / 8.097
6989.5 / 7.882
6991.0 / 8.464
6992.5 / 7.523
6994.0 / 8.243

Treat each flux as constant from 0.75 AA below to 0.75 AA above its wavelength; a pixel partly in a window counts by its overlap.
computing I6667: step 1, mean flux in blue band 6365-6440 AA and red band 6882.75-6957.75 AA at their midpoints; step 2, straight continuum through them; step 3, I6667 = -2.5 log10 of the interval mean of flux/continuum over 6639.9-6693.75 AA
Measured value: -0.07 mag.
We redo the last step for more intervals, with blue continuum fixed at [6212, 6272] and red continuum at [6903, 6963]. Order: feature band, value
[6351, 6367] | -0.014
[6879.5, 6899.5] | 0.069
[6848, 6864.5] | 0.039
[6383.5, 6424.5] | 0.034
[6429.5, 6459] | -0.004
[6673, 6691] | -0.086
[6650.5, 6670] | -0.035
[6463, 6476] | 0.055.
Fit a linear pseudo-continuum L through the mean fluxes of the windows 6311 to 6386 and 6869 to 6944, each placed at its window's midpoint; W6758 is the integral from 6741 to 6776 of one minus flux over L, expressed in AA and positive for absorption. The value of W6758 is 3.75 AA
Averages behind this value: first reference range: 7.73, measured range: 7.07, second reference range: 7.98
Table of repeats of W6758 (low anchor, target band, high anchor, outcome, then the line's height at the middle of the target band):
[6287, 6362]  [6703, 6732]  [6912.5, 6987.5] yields -0.55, 8.03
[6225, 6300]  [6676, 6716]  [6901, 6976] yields -2.43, 8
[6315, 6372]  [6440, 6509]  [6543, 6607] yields 1.52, 7.93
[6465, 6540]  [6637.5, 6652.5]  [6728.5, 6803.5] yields -1.08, 7.66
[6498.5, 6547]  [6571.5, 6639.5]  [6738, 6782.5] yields -3.65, 7.58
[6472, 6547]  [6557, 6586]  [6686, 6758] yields -1.90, 7.85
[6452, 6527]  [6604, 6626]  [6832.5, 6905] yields -1.12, 7.82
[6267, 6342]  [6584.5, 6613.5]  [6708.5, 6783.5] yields -1.77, 7.63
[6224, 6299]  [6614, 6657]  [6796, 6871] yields -0.34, 7.88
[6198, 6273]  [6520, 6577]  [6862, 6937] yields -0.67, 7.81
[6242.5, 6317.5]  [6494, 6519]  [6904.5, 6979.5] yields -0.49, 7.82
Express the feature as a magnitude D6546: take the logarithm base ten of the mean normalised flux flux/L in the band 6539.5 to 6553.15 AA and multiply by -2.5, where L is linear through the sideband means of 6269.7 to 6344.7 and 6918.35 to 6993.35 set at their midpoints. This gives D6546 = 0.074 mag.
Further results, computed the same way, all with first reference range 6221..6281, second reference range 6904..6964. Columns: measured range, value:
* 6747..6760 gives 0.214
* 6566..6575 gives -0.065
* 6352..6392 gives 0.012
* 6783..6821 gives 0.030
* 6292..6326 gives 0.022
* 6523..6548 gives 0.041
